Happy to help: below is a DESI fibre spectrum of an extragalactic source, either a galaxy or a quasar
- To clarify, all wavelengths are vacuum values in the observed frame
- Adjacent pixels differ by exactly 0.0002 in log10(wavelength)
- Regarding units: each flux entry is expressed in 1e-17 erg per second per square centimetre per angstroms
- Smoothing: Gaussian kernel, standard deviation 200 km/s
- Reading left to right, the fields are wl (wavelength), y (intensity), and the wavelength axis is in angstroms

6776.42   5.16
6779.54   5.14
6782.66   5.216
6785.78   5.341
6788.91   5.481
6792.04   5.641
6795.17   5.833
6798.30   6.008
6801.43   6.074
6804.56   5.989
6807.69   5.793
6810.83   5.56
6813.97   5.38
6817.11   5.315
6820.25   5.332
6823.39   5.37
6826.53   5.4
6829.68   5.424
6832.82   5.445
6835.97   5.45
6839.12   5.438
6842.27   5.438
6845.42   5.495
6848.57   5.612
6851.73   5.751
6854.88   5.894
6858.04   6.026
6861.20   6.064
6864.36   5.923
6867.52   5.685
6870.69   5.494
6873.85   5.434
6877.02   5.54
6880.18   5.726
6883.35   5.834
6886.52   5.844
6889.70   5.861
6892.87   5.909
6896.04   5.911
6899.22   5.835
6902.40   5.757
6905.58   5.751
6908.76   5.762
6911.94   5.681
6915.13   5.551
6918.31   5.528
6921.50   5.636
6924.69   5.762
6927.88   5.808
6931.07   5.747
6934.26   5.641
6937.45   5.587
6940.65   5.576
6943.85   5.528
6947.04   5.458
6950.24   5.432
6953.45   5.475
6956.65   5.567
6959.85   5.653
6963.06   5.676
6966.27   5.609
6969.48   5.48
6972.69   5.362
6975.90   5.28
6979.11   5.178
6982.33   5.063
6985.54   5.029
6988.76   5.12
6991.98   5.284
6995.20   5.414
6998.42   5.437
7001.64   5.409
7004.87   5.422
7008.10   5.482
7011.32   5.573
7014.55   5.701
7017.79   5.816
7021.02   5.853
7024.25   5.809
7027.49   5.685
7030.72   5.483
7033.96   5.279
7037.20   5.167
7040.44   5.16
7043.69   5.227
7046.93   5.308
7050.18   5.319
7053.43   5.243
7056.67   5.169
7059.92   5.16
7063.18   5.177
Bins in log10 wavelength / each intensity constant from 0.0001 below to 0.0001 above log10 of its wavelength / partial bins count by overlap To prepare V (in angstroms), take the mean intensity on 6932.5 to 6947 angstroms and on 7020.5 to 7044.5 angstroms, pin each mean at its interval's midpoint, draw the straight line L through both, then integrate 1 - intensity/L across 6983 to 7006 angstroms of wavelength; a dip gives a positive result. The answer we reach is 0.9 angstroms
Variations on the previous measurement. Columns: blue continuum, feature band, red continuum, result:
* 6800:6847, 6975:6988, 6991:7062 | 0.8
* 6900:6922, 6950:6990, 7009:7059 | 1.3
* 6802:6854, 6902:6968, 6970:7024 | -2.0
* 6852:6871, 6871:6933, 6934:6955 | -0.3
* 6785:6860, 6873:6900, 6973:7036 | -1.1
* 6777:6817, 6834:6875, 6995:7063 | -0.8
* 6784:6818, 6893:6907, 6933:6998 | -0.8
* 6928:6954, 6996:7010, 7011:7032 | 0.6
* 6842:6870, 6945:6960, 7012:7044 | 0.4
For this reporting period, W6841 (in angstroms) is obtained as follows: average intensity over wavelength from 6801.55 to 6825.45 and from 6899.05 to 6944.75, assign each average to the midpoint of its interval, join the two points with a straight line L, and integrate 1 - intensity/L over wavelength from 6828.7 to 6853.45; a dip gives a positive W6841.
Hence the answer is 0.36 angstroms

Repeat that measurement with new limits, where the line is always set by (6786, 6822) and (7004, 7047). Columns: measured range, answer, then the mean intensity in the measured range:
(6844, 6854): -0.02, 5.64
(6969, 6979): 0.38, 5.34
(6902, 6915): -0.30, 5.71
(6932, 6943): -0.08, 5.6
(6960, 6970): -0.11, 5.61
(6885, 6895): -0.49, 5.87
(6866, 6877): 0.15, 5.53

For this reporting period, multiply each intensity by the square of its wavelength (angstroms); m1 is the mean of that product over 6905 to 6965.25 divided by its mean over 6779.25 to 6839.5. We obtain 1.1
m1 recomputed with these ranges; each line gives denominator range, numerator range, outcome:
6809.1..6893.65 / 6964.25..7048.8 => 1.01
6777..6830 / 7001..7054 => 1.05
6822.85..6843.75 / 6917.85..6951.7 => 1.07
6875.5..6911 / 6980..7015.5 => 0.95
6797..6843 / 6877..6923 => 1.06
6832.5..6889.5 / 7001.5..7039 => 1.02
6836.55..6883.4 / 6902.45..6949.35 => 1.01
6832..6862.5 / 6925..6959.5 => 1.01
